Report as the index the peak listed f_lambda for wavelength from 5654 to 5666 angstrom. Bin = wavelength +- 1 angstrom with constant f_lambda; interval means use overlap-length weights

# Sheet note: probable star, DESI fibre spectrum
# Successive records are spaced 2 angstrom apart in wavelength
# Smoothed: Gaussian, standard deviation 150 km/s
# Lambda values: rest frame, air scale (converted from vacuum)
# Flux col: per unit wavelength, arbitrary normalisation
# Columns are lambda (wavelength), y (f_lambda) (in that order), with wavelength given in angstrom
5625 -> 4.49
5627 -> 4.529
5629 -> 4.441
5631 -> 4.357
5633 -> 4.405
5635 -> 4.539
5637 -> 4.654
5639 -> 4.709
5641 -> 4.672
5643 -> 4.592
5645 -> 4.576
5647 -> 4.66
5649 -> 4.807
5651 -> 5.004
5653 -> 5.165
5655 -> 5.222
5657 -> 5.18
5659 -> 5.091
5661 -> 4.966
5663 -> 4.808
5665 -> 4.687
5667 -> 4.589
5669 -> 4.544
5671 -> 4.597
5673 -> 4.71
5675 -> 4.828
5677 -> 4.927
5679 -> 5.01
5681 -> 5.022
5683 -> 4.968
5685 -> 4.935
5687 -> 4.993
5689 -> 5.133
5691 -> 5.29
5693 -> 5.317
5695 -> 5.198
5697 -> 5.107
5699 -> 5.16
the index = 5.222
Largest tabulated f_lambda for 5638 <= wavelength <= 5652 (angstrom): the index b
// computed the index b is 5.004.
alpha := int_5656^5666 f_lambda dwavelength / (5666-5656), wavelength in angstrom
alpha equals 4.95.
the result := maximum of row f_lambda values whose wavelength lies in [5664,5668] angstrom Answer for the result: 4.687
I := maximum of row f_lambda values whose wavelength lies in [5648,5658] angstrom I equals 5.222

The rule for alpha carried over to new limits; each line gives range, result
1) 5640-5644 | 4.63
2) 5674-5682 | 4.95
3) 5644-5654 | 4.84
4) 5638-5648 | 4.64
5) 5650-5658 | 5.14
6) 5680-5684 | 5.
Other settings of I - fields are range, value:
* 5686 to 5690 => 5.133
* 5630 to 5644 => 4.709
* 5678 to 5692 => 5.29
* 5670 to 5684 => 5.022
